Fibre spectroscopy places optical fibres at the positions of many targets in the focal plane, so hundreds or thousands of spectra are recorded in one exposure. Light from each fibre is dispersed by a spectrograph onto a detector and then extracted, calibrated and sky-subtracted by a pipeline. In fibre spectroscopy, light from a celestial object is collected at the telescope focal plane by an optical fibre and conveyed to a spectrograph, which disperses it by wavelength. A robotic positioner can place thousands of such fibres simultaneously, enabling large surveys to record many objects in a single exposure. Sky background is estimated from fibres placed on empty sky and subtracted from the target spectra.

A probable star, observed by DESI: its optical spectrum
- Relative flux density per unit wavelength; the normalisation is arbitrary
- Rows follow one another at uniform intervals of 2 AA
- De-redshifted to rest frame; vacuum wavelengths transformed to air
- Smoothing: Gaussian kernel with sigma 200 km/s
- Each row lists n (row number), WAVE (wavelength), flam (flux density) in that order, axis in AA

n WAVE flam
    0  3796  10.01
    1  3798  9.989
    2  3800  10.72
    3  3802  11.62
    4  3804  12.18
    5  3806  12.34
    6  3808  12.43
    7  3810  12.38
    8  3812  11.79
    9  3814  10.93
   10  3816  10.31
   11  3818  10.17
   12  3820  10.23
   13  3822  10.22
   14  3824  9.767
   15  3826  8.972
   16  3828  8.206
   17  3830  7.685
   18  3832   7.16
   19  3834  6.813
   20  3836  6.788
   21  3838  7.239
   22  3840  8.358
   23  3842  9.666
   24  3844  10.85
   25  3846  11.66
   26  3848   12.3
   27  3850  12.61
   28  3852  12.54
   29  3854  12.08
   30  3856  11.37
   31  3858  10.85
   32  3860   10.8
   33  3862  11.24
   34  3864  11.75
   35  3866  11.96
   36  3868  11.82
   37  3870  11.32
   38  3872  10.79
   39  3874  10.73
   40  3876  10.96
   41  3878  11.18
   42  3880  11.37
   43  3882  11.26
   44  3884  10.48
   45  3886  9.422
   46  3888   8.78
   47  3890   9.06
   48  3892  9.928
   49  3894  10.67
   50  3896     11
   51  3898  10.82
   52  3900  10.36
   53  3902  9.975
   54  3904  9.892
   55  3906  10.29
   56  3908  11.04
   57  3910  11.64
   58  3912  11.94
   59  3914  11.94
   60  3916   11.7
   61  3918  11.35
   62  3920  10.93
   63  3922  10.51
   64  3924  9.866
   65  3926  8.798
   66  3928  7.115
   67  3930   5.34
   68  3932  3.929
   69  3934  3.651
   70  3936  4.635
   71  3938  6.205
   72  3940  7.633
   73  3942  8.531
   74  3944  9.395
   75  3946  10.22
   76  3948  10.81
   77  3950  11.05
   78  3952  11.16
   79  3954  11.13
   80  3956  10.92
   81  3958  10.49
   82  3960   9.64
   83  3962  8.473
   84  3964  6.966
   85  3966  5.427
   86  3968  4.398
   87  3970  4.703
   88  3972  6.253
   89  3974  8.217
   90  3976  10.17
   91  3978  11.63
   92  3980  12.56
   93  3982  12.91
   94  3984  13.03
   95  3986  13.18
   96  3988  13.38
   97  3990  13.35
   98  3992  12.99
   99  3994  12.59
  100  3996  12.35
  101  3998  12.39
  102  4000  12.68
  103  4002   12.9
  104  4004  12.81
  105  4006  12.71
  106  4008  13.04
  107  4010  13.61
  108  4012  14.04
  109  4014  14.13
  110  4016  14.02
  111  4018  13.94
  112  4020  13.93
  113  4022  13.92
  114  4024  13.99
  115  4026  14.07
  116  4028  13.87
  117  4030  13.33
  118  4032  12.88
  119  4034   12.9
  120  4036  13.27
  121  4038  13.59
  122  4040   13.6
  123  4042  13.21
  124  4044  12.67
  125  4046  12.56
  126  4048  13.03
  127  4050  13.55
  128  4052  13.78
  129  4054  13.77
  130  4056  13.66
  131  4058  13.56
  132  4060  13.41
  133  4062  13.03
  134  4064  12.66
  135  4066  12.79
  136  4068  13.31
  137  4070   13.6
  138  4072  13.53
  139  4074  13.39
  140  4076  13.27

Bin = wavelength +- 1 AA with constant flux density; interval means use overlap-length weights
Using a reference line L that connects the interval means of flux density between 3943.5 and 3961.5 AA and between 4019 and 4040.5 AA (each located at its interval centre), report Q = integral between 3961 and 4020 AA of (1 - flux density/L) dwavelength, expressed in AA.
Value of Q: 3.6 AA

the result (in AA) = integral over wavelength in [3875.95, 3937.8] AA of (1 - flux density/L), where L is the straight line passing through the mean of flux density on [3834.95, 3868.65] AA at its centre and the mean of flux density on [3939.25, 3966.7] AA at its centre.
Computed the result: 3.1 AA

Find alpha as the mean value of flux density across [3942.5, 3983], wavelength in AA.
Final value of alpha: 9.32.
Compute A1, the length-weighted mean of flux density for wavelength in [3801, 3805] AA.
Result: 11.9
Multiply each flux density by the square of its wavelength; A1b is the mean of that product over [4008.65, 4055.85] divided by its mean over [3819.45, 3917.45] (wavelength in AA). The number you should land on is 1.4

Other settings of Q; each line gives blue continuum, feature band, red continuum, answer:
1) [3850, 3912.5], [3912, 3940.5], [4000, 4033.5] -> 8.4 AA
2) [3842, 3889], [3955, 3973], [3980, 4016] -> 7.3 AA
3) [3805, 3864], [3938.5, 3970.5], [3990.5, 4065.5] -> 8.7 AA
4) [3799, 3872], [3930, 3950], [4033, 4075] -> 7.7 AA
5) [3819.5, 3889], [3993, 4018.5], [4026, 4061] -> -0.8 AA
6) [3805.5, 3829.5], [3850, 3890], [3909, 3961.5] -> -4.4 AA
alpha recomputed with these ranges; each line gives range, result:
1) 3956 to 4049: 11.9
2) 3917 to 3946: 7.79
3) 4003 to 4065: 13.4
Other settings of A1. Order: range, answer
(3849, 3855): 12.4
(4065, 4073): 13.3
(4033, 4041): 13.3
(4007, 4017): 13.8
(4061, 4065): 12.8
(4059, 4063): 13.2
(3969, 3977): 7.34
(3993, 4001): 12.5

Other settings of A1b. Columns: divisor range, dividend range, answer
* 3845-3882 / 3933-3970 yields 0.75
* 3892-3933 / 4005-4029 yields 1.46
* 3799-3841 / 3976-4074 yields 1.50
